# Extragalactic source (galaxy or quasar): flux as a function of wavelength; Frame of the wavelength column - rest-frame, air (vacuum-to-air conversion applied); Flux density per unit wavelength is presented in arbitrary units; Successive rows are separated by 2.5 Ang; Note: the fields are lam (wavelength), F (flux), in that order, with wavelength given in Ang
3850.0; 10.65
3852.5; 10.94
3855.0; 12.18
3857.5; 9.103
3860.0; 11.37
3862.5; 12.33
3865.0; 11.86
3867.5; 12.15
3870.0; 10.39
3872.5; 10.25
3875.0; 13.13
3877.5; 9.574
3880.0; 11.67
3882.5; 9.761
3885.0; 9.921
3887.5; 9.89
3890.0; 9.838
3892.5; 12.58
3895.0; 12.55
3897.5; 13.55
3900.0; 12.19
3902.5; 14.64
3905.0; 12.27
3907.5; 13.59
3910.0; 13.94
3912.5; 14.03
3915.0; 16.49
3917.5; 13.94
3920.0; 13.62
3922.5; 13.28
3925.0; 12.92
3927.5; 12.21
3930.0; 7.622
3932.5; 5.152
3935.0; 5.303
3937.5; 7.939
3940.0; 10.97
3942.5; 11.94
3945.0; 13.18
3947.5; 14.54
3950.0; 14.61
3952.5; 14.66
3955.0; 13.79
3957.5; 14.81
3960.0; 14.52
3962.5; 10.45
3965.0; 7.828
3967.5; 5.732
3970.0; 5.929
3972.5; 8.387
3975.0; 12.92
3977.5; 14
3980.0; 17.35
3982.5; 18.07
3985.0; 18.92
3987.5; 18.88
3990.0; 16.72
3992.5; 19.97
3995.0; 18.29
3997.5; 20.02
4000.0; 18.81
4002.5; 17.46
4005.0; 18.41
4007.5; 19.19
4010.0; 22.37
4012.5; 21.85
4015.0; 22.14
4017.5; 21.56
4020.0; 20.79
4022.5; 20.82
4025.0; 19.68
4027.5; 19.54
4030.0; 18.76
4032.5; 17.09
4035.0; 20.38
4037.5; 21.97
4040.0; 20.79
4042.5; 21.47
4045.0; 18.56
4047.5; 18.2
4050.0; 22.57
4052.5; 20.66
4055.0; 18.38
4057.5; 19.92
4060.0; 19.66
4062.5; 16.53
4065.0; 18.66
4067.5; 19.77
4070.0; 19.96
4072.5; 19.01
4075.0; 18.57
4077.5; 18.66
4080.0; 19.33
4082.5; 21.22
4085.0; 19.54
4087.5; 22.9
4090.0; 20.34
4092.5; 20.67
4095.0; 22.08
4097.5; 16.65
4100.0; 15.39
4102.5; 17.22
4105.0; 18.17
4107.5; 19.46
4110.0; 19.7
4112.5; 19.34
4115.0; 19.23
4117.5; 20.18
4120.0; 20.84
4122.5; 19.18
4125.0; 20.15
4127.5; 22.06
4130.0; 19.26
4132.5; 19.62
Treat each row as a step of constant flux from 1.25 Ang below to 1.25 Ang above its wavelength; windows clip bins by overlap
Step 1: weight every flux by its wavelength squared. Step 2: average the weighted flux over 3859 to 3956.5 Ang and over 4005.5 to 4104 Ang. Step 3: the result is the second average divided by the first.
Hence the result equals 1.79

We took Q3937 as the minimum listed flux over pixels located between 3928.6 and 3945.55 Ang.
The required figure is 5.152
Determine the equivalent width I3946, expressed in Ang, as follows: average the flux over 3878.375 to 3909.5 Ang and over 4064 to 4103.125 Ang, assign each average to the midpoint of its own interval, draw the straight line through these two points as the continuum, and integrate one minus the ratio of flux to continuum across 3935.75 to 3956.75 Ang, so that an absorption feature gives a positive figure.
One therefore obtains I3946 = 2.14 Ang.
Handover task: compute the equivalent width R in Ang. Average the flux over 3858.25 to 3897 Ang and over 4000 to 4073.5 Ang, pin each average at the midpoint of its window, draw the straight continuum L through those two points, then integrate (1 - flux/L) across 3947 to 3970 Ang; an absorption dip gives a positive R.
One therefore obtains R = 5.3 Ang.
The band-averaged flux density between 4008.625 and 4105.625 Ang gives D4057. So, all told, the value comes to 19.8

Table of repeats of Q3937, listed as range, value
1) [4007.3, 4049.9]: 17.09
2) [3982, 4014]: 16.72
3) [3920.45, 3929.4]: 12.21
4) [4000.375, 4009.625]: 17.46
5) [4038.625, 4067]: 16.53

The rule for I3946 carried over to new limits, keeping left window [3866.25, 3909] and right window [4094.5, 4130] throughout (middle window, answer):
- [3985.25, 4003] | -3.99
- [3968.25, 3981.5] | 2.74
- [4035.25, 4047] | -2.59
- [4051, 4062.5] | -1.36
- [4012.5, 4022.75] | -3.47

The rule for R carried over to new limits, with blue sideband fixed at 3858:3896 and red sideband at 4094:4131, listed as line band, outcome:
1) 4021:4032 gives -2.22 Ang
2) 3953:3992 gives 2.91 Ang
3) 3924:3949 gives 5.67 Ang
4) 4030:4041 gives -2.19 Ang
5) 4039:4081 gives -4.92 Ang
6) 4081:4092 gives -1.56 Ang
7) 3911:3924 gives -1.82 Ang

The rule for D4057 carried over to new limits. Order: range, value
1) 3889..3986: 12.3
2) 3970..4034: 18.2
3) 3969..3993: 15.1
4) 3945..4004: 14.6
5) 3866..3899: 11.2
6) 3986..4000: 18.8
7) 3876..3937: 11.6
